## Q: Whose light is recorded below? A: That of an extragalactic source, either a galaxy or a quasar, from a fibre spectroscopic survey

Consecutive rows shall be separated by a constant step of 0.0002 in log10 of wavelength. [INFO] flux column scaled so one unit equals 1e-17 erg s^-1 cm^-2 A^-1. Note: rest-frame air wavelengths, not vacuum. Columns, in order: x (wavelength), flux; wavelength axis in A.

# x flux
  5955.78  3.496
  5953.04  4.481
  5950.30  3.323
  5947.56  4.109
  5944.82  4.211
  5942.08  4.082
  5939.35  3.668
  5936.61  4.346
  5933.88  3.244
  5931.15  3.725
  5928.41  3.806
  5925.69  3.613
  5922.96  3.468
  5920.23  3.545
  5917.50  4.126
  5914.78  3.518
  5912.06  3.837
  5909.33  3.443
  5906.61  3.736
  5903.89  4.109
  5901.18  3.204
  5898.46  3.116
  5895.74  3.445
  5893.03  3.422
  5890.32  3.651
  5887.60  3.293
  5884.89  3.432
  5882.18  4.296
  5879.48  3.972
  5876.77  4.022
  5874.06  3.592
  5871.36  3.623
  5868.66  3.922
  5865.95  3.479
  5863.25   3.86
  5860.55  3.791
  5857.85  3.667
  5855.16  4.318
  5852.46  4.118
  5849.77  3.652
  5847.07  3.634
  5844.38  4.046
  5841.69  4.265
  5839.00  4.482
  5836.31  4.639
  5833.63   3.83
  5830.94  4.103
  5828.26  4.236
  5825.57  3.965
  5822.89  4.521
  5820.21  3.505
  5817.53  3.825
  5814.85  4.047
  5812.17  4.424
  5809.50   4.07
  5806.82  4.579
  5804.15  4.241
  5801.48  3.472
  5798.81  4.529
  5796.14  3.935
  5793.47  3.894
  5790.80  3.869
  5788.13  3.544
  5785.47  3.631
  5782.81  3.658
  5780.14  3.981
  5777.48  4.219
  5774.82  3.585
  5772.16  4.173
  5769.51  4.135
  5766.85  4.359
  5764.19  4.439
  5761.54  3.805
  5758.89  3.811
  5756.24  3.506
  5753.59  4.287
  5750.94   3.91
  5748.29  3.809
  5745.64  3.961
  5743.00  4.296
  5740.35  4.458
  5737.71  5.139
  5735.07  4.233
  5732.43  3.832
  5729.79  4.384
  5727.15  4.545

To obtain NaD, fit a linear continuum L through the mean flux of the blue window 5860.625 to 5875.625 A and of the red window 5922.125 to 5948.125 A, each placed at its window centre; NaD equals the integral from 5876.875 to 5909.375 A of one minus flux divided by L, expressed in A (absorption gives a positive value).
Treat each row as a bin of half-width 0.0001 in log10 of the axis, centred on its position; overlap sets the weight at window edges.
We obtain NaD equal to 1.2 A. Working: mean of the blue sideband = 3.71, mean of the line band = 3.62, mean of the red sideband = 3.83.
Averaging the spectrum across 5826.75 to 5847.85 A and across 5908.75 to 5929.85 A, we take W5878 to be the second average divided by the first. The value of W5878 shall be 0.88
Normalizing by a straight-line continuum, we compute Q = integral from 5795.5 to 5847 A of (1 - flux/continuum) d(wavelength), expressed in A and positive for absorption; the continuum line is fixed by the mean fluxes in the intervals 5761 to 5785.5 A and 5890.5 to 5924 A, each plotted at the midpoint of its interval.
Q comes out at -3.6 A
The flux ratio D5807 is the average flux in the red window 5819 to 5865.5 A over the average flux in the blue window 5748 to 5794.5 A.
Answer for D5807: 1.03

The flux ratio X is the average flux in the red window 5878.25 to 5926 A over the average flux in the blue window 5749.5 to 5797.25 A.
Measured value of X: 0.9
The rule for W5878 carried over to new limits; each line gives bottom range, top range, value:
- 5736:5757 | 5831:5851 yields 0.97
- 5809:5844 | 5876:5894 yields 0.90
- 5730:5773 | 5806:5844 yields 1.01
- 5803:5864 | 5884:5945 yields 0.89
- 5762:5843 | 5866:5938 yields 0.90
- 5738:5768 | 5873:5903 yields 0.88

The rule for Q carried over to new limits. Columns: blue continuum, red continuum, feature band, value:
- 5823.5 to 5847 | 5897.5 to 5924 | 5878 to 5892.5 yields 0.4 A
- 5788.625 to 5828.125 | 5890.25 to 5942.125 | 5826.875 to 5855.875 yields -1.4 A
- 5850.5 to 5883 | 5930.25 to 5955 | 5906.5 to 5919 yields 0.5 A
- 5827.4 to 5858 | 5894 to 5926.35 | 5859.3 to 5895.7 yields 1.2 A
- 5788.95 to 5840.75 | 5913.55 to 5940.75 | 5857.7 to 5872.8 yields 0.8 A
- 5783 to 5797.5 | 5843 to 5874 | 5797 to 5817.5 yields -2.1 A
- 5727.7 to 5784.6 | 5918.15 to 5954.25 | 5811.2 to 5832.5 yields -0.4 A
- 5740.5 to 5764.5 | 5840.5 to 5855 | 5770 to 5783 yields 0.1 A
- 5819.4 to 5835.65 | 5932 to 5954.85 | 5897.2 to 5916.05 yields 1.9 A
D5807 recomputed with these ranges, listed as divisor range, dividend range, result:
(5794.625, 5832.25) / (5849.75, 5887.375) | 0.93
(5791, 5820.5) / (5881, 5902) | 0.86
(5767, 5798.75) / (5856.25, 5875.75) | 0.95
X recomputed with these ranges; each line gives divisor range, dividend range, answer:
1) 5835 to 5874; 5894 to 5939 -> 0.92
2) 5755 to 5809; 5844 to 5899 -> 0.94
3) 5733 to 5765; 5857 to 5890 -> 0.91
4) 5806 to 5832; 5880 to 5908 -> 0.87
